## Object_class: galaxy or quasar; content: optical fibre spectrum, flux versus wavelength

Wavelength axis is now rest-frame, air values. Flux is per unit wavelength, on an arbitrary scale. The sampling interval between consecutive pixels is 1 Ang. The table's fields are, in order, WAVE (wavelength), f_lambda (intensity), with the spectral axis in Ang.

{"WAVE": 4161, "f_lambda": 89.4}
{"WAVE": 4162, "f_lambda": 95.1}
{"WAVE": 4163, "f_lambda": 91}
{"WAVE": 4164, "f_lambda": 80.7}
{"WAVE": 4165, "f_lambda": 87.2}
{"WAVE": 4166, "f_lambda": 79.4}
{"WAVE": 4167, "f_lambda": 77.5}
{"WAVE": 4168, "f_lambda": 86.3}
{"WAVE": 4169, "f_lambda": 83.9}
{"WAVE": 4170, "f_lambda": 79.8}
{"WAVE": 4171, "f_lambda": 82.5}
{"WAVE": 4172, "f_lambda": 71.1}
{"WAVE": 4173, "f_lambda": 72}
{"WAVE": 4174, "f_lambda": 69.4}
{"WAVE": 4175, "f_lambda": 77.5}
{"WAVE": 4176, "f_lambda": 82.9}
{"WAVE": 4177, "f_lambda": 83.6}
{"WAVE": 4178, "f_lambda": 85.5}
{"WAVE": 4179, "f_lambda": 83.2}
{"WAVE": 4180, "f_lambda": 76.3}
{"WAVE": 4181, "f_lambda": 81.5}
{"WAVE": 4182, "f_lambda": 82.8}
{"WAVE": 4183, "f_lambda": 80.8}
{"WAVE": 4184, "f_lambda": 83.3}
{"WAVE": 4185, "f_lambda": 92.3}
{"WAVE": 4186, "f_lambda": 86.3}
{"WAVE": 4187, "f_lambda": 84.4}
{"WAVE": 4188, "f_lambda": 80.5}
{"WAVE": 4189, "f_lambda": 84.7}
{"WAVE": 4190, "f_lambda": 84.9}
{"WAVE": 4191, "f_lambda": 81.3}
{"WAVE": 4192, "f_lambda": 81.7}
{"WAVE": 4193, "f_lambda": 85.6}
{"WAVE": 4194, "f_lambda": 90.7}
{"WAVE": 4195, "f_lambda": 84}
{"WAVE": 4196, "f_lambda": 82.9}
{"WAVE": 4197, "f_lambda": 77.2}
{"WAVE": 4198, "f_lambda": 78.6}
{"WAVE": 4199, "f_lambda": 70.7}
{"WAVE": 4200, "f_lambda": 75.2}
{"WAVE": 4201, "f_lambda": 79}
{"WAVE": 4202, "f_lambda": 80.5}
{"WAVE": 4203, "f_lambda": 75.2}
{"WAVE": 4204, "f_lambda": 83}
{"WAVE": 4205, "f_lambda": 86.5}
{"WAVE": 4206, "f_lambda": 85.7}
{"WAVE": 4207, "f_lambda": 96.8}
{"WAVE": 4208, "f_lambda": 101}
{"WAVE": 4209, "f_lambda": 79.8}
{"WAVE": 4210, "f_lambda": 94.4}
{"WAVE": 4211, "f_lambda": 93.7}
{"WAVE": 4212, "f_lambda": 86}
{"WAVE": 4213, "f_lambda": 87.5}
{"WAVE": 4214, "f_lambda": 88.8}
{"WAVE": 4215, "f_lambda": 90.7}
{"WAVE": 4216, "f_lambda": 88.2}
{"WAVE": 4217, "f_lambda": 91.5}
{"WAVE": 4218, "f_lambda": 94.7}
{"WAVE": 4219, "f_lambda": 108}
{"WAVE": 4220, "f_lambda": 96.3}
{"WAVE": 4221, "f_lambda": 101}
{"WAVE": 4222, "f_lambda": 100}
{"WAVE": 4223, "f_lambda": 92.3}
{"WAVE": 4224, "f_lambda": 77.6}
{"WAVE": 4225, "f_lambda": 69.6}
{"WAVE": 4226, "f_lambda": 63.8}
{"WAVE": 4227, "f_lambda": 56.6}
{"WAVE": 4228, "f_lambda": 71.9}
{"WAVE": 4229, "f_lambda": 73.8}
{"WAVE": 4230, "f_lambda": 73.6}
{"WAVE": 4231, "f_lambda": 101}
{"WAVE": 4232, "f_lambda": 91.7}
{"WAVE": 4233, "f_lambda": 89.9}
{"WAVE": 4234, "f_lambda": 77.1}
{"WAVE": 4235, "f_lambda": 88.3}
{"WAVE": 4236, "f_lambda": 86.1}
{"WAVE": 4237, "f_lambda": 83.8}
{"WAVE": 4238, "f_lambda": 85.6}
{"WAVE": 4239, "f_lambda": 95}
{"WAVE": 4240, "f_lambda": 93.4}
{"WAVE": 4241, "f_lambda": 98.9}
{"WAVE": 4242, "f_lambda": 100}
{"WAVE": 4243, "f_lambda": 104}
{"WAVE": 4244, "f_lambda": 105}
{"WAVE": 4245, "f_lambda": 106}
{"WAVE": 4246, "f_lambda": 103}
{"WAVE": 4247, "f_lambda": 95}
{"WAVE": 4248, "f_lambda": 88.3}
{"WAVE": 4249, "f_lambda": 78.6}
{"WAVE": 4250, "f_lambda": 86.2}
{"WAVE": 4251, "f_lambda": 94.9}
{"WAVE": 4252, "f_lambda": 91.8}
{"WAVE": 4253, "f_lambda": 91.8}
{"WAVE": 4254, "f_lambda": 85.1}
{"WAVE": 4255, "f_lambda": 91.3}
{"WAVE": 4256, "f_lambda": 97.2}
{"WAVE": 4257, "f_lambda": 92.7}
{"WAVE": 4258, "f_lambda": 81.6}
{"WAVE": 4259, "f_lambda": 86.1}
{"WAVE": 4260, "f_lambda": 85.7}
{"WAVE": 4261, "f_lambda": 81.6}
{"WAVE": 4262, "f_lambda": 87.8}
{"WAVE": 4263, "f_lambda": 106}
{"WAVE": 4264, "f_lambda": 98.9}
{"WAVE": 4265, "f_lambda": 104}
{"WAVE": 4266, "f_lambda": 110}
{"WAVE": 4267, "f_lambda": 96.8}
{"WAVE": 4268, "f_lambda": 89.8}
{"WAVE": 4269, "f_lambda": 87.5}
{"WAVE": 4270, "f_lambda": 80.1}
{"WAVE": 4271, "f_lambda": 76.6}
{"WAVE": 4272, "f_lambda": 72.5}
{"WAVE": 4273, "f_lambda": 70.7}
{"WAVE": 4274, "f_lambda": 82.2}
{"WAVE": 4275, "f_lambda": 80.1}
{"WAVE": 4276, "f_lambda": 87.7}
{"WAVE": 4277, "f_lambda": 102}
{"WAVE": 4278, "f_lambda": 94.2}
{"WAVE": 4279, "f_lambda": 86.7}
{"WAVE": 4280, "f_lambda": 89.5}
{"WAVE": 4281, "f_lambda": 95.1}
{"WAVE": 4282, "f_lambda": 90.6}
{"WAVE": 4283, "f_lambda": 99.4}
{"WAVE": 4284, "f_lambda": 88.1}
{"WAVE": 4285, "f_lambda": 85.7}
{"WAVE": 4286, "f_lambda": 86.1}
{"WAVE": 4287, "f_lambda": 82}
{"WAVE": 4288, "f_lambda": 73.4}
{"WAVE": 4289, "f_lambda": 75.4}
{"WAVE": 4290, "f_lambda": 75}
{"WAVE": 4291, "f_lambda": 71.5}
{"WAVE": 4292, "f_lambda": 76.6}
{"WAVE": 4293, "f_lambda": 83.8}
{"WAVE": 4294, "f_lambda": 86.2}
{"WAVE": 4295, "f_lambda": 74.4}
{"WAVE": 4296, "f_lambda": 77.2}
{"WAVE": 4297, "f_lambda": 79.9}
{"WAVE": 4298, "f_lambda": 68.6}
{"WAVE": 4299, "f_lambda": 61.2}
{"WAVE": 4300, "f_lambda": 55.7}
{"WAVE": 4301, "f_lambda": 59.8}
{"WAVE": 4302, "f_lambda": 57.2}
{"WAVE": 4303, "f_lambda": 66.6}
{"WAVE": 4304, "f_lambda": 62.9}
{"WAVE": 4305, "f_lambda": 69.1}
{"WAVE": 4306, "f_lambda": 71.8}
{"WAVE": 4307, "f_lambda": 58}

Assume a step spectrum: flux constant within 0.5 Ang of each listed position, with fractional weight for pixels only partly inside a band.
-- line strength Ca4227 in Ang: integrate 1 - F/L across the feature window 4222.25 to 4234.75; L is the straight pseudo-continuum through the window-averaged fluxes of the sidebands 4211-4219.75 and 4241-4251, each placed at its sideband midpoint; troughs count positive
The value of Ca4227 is 2.01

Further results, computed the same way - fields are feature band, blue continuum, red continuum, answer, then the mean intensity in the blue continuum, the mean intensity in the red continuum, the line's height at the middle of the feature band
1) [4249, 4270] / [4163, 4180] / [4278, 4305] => -3.63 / 80.4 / 77.4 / 78.2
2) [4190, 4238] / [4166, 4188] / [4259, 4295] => -1.07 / 81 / 86.7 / 83.1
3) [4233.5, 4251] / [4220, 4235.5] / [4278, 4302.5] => -2.41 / 82.3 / 78.6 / 81.5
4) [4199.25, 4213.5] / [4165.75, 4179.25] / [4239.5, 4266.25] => 0.00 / 79.6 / 94.1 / 85.7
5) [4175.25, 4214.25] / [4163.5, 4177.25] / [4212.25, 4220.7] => 1.20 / 79.5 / 93.2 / 86.7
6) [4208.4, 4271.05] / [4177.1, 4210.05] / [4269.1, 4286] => -3.57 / 83.4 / 86.3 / 85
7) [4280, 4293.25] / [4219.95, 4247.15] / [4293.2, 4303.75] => -1.99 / 88.4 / 69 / 72.5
